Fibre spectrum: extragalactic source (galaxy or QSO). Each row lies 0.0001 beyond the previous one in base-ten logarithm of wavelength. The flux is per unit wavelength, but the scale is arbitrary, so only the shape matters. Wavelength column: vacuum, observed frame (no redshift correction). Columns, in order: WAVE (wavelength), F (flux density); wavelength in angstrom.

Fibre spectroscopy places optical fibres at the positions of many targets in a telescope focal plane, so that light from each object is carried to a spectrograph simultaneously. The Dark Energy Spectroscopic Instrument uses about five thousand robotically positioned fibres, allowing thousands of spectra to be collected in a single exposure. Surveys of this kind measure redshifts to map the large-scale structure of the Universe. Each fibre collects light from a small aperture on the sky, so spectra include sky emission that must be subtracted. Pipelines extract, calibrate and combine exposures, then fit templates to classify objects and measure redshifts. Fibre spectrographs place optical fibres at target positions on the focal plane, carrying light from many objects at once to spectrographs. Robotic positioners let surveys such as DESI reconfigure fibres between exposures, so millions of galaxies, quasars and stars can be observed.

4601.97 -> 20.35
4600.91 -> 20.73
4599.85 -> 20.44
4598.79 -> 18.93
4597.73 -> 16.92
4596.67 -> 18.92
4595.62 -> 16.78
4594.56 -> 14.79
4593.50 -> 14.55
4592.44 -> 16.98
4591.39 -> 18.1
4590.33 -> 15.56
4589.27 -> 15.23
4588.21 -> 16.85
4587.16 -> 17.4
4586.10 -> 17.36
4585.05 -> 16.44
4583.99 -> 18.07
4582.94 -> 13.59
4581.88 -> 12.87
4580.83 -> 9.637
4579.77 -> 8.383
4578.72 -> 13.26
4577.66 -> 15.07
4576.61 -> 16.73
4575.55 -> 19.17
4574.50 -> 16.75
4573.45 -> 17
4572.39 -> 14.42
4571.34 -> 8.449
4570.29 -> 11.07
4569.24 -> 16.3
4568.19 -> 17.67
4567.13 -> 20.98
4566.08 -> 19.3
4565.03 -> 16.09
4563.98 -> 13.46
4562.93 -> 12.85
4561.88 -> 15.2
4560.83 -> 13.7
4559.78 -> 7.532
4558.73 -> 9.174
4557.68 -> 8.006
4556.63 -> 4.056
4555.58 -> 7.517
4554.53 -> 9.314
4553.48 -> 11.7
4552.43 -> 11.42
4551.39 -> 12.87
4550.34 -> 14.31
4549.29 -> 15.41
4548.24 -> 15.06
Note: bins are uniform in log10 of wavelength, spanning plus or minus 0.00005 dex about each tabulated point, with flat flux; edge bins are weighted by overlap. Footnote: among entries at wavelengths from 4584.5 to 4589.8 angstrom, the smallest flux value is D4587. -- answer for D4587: 15.23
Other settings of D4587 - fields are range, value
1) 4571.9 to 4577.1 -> 14.42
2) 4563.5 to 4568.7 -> 13.46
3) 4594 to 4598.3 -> 14.79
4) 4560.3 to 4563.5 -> 12.85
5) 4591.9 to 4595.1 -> 14.55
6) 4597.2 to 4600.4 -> 16.92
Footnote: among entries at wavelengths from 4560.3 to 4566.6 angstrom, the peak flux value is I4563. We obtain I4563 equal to 19.3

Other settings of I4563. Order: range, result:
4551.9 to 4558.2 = 11.7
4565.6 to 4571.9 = 20.98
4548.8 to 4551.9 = 15.41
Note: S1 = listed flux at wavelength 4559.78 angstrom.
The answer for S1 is 7.532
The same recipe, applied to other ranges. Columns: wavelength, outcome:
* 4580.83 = 9.637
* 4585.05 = 16.44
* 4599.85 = 20.44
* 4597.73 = 16.92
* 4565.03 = 16.09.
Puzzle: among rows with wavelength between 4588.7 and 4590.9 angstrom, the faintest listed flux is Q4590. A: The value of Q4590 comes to 15.23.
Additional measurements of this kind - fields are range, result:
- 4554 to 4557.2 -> 4.056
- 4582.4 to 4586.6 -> 13.59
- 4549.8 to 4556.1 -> 7.517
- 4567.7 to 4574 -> 8.449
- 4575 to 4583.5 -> 8.383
